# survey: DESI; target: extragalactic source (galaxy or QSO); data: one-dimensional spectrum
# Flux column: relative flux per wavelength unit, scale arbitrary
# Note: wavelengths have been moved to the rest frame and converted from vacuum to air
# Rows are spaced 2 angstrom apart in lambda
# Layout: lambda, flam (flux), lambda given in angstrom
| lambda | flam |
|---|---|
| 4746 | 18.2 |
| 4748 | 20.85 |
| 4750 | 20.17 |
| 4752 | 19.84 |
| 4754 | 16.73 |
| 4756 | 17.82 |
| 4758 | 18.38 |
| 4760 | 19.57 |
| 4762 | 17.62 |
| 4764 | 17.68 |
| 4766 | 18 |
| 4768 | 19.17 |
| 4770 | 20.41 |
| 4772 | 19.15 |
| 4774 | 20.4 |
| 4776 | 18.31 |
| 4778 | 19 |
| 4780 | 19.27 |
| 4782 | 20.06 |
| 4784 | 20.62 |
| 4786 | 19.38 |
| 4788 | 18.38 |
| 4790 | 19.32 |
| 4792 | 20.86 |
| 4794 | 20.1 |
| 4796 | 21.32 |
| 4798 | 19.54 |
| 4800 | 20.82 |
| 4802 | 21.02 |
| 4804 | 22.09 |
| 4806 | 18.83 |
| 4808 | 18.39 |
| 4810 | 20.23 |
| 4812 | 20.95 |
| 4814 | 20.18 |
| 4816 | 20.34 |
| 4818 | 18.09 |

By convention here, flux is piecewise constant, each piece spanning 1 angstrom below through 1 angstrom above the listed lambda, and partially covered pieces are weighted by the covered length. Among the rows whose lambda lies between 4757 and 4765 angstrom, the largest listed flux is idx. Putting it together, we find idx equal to 19.57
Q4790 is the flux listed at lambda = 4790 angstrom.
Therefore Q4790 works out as 19.32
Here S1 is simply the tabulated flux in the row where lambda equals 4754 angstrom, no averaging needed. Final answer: 16.73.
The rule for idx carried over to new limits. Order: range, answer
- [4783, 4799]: 21.32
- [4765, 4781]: 20.41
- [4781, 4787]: 20.62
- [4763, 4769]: 19.17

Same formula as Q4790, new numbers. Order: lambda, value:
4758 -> 18.38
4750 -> 20.17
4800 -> 20.82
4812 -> 20.95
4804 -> 22.09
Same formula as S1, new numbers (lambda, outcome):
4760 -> 19.57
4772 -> 19.15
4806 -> 18.83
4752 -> 19.84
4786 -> 19.38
